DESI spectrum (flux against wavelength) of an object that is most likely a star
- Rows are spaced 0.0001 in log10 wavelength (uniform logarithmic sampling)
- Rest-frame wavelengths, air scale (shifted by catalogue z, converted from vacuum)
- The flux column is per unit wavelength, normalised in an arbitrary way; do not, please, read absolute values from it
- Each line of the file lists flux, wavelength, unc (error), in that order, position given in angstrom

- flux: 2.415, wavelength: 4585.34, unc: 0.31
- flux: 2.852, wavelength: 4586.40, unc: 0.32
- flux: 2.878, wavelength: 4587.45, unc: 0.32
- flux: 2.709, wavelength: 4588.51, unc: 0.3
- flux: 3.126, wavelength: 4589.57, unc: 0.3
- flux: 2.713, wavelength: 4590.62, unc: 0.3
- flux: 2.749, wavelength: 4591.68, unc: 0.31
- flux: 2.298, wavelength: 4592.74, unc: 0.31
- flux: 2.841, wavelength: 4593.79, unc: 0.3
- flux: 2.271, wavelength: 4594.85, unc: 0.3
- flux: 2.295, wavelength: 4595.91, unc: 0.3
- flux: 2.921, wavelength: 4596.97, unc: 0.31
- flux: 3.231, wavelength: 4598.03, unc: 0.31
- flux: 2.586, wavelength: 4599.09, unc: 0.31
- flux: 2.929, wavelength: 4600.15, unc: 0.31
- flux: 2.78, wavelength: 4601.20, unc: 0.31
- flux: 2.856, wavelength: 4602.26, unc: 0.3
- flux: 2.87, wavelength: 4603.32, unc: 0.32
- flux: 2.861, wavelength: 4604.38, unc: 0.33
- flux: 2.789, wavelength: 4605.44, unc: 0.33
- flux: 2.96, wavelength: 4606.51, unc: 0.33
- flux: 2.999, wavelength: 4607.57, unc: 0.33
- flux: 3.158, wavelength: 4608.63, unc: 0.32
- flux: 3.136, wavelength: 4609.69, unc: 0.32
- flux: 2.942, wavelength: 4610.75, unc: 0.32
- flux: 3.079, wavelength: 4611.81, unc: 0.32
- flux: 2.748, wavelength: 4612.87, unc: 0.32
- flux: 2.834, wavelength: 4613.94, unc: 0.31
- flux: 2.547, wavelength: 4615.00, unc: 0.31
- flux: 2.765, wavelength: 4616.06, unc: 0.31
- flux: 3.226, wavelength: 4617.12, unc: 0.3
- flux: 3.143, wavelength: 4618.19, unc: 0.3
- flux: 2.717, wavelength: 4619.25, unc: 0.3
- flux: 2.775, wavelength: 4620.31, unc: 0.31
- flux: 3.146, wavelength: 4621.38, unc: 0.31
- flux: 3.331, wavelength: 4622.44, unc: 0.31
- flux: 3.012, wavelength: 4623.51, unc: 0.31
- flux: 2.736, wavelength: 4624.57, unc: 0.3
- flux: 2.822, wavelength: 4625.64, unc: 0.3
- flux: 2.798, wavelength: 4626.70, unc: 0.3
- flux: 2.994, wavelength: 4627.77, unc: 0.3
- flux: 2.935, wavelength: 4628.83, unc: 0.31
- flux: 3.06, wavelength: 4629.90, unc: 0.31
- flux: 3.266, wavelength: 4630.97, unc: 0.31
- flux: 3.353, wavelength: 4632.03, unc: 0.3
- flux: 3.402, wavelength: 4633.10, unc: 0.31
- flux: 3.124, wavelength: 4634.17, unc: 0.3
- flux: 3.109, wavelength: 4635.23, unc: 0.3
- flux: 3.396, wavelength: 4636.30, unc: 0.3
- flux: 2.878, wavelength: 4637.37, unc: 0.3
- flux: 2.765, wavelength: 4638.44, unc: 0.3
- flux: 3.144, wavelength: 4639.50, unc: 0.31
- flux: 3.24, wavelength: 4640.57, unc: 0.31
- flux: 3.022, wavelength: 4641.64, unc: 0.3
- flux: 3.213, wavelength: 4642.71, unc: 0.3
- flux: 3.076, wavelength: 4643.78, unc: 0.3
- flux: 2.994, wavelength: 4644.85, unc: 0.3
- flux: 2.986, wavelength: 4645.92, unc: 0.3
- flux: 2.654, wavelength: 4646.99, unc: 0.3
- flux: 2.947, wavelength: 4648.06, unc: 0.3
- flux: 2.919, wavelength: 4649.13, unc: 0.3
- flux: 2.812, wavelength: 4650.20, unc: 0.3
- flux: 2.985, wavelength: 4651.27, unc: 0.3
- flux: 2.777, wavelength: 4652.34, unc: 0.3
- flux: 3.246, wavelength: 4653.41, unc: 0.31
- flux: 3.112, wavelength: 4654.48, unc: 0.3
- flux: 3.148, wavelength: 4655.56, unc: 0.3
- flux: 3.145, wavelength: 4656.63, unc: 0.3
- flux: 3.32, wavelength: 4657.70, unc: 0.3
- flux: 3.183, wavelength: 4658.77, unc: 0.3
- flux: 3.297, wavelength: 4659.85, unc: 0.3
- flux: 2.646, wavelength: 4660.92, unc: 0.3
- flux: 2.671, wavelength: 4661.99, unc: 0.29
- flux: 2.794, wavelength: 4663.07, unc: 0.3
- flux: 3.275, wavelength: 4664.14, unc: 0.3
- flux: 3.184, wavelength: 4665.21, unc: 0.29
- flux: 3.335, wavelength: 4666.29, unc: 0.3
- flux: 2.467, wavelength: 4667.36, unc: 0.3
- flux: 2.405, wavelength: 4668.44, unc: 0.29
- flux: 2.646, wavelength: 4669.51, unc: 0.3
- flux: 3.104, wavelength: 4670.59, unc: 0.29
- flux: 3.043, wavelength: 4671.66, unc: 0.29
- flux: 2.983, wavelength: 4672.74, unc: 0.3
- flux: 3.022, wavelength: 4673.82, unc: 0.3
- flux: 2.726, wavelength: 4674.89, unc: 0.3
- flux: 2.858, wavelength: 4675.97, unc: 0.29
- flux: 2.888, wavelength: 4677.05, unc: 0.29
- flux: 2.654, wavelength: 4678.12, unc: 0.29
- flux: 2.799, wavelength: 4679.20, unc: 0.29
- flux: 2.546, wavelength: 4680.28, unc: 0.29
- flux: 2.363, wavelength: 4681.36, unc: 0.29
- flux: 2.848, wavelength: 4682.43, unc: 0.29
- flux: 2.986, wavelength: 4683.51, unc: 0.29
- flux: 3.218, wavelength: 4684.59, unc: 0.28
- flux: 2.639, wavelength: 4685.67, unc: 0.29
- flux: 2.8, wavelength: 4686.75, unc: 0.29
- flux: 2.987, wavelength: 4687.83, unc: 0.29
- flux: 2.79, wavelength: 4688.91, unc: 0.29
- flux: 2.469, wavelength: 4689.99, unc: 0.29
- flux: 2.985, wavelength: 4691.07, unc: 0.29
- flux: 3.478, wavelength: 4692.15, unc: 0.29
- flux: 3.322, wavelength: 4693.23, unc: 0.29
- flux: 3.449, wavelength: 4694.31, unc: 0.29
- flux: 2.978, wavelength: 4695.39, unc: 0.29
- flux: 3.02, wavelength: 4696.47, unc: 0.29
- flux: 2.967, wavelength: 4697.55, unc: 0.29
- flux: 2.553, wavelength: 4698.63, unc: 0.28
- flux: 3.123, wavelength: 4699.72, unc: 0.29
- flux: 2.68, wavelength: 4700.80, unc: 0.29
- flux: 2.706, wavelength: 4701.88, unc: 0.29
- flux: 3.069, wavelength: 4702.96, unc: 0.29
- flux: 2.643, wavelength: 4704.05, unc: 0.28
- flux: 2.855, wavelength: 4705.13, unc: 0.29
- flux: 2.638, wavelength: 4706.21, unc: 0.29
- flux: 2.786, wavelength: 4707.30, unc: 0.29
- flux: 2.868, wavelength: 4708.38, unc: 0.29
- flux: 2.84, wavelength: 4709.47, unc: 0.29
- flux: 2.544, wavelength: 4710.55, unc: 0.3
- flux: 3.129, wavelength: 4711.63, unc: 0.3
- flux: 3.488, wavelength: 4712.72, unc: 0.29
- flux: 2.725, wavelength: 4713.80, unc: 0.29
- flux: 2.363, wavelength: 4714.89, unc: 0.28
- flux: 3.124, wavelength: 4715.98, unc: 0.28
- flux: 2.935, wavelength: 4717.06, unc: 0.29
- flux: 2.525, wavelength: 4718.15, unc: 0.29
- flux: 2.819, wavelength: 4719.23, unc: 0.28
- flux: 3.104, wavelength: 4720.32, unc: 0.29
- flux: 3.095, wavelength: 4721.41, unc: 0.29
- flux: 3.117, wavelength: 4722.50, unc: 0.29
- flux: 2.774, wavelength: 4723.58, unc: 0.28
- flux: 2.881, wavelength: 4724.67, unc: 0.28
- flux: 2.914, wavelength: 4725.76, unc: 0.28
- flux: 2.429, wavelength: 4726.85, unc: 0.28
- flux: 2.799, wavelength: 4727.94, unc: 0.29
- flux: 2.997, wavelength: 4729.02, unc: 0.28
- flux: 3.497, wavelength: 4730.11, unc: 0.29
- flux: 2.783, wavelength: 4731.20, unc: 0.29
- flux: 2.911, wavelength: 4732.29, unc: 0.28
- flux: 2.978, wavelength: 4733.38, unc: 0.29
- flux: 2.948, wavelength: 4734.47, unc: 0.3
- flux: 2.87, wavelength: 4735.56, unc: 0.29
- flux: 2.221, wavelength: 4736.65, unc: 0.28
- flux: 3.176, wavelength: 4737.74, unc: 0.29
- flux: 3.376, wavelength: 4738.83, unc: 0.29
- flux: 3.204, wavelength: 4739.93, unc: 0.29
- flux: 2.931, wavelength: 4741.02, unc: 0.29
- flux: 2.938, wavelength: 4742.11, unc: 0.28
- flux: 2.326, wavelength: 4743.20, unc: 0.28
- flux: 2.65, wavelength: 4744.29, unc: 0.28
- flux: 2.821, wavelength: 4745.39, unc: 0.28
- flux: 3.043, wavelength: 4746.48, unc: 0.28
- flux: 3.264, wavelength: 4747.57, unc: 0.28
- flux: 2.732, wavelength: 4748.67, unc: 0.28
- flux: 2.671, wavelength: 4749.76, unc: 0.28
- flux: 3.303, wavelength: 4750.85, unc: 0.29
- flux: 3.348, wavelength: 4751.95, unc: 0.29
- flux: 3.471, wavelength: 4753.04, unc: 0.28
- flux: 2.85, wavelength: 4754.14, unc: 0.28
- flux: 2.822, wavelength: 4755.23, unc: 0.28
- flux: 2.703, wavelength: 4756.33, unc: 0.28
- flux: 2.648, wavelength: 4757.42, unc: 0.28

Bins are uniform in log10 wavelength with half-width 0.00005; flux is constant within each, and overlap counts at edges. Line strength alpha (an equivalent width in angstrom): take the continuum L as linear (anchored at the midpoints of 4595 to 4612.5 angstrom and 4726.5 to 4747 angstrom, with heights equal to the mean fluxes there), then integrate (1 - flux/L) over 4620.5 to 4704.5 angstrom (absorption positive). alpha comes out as -2.3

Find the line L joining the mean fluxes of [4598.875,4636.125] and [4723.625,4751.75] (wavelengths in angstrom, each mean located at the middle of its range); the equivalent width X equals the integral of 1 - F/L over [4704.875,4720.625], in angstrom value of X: 0.41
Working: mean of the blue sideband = 2.97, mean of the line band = 2.85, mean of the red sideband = 2.91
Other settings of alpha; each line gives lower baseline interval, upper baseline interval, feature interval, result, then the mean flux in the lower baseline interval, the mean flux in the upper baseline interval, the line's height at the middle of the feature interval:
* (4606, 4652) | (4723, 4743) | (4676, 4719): 1.2 angstrom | 3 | 2.91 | 2.94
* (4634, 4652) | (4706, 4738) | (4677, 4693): 0.6 angstrom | 3.01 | 2.88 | 2.94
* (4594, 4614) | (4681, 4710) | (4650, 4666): -1.0 angstrom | 2.85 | 2.89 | 2.88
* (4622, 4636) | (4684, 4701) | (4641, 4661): 0.0 angstrom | 3.08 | 2.97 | 3.04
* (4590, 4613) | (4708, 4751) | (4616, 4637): -1.7 angstrom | 2.82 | 2.9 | 2.84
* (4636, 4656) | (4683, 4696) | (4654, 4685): 0.9 angstrom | 3.01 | 3.01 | 3.01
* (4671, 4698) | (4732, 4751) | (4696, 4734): 0.4 angstrom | 2.91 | 2.9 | 2.91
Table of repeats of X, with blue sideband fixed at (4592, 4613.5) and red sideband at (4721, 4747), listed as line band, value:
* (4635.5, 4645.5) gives -0.82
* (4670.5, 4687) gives 0.20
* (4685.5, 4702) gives -0.39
